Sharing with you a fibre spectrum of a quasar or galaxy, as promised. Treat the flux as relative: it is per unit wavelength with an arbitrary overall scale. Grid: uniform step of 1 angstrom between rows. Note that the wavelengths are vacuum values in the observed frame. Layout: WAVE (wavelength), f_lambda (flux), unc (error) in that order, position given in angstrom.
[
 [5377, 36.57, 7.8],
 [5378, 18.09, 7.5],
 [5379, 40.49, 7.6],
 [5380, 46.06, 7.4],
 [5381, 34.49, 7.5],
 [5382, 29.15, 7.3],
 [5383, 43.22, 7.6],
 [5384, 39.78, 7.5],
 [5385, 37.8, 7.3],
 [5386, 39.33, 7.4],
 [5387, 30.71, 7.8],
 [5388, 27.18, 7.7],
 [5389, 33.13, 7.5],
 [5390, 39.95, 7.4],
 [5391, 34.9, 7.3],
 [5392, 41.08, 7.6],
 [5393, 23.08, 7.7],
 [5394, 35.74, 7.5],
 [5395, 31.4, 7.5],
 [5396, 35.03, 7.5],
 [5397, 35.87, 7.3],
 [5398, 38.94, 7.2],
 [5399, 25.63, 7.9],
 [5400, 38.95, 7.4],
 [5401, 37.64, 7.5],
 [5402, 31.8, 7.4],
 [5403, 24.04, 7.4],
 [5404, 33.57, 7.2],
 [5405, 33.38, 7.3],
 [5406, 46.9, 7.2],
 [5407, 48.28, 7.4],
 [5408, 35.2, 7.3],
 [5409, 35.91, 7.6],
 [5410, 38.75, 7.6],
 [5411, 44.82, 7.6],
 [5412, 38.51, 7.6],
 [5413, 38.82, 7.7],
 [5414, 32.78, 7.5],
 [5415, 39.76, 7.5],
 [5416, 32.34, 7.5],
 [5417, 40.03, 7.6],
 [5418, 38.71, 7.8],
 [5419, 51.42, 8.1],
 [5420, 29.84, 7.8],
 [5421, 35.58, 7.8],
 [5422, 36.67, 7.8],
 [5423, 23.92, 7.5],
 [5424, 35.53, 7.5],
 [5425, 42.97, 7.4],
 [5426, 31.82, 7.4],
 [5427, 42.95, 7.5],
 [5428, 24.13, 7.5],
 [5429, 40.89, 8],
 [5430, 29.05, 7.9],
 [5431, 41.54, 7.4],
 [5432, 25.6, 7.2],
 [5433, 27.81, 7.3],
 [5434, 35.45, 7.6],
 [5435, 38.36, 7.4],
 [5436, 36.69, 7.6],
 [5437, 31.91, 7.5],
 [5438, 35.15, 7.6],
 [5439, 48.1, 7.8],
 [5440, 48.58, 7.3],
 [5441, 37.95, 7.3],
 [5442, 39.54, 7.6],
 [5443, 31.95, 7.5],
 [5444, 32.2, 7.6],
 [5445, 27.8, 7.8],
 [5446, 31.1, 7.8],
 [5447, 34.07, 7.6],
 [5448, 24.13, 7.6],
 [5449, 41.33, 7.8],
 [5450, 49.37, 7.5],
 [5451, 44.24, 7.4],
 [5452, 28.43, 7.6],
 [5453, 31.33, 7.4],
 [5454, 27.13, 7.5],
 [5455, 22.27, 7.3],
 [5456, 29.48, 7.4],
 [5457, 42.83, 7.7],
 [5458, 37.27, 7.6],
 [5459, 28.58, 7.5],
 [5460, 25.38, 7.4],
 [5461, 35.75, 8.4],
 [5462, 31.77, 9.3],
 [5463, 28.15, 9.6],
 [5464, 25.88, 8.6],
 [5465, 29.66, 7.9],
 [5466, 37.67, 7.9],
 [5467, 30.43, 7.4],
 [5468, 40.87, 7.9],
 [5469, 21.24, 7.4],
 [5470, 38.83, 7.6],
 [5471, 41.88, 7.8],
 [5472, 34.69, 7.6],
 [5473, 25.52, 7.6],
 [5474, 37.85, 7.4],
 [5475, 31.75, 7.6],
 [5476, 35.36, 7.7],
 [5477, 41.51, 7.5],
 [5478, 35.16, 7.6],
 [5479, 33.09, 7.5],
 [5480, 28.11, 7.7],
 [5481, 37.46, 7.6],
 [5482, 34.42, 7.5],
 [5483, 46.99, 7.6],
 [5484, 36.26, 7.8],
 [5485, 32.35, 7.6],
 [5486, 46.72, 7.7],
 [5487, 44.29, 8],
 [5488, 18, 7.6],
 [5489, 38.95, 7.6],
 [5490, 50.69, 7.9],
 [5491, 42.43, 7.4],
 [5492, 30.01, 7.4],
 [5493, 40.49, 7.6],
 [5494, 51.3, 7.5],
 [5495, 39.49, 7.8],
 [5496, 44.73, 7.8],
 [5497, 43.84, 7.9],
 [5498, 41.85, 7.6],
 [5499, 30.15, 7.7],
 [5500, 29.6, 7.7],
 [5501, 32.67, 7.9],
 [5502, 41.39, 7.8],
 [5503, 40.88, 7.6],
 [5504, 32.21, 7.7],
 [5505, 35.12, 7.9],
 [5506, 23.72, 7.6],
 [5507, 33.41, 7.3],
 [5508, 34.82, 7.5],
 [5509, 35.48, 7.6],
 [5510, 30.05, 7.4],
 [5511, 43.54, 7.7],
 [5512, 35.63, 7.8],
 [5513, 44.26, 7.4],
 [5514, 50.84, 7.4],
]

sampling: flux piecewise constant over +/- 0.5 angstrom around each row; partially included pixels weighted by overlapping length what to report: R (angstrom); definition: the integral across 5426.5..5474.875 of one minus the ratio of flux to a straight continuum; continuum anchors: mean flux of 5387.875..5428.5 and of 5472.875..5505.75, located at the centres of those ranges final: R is 3.5 angstrom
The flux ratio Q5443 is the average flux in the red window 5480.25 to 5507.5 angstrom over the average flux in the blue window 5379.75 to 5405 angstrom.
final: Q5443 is 1.1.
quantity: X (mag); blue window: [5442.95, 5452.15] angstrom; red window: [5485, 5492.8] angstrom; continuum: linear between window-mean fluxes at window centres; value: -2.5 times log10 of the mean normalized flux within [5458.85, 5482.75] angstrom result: 0.114 mag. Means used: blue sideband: 34.8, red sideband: 38.4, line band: 33.2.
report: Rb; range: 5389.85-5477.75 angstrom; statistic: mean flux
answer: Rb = 35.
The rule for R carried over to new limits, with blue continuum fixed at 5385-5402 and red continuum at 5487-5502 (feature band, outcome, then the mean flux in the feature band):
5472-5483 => 0.91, 34.6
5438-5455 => 0.39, 35.6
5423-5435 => 0.57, 34.1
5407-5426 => -1.19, 37.5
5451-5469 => 2.73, 31.4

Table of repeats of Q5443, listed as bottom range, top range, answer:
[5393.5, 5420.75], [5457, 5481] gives 0.90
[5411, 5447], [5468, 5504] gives 1.03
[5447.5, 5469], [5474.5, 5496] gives 1.16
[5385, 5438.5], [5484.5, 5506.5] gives 1.06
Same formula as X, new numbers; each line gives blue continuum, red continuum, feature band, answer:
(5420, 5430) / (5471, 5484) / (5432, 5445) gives -0.046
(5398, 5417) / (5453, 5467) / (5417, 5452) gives -0.073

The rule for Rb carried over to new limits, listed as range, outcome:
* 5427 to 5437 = 33.7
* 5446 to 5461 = 33.3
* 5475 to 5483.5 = 36.2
